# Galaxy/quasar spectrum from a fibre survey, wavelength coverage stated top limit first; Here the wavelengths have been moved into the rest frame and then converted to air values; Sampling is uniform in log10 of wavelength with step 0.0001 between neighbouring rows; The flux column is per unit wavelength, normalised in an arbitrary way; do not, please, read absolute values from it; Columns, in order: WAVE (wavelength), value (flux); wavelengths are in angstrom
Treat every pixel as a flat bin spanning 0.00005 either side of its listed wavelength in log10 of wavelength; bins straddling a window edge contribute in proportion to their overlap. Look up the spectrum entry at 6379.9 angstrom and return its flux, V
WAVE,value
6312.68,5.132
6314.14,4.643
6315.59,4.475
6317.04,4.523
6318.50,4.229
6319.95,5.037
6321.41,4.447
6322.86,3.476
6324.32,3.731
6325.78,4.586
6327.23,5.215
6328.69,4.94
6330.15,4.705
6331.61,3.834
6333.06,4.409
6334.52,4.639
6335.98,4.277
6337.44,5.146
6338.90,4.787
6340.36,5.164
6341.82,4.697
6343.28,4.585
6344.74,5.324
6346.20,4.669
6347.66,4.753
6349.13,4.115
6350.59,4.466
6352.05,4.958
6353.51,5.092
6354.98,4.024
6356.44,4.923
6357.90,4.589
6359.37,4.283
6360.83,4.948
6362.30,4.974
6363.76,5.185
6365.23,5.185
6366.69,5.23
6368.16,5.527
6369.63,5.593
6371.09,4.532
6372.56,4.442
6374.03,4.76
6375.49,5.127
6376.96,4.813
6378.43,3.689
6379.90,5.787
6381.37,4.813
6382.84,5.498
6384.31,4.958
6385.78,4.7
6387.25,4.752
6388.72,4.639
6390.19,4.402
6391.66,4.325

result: 5.787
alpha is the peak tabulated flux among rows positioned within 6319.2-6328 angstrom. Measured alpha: 5.215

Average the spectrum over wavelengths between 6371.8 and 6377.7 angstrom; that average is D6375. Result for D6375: 4.78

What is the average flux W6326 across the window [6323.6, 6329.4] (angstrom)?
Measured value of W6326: 4.62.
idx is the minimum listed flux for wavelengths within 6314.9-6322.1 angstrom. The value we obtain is 4.229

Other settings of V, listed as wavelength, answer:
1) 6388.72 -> 4.639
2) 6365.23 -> 5.185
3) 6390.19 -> 4.402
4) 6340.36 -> 5.164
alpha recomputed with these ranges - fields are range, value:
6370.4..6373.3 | 4.532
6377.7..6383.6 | 5.787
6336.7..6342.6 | 5.164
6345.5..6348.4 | 4.753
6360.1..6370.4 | 5.593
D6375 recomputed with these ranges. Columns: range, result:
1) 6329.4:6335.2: 4.4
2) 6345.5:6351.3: 4.5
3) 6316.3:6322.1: 4.56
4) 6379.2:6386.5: 5.15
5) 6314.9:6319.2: 4.41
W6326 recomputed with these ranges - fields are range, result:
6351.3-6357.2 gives 4.75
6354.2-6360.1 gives 4.46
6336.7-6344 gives 4.87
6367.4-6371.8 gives 5.22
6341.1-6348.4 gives 4.8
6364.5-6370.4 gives 5.38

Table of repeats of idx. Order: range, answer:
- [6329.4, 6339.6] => 3.834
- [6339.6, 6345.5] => 4.585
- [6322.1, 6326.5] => 3.476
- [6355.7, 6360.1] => 4.283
